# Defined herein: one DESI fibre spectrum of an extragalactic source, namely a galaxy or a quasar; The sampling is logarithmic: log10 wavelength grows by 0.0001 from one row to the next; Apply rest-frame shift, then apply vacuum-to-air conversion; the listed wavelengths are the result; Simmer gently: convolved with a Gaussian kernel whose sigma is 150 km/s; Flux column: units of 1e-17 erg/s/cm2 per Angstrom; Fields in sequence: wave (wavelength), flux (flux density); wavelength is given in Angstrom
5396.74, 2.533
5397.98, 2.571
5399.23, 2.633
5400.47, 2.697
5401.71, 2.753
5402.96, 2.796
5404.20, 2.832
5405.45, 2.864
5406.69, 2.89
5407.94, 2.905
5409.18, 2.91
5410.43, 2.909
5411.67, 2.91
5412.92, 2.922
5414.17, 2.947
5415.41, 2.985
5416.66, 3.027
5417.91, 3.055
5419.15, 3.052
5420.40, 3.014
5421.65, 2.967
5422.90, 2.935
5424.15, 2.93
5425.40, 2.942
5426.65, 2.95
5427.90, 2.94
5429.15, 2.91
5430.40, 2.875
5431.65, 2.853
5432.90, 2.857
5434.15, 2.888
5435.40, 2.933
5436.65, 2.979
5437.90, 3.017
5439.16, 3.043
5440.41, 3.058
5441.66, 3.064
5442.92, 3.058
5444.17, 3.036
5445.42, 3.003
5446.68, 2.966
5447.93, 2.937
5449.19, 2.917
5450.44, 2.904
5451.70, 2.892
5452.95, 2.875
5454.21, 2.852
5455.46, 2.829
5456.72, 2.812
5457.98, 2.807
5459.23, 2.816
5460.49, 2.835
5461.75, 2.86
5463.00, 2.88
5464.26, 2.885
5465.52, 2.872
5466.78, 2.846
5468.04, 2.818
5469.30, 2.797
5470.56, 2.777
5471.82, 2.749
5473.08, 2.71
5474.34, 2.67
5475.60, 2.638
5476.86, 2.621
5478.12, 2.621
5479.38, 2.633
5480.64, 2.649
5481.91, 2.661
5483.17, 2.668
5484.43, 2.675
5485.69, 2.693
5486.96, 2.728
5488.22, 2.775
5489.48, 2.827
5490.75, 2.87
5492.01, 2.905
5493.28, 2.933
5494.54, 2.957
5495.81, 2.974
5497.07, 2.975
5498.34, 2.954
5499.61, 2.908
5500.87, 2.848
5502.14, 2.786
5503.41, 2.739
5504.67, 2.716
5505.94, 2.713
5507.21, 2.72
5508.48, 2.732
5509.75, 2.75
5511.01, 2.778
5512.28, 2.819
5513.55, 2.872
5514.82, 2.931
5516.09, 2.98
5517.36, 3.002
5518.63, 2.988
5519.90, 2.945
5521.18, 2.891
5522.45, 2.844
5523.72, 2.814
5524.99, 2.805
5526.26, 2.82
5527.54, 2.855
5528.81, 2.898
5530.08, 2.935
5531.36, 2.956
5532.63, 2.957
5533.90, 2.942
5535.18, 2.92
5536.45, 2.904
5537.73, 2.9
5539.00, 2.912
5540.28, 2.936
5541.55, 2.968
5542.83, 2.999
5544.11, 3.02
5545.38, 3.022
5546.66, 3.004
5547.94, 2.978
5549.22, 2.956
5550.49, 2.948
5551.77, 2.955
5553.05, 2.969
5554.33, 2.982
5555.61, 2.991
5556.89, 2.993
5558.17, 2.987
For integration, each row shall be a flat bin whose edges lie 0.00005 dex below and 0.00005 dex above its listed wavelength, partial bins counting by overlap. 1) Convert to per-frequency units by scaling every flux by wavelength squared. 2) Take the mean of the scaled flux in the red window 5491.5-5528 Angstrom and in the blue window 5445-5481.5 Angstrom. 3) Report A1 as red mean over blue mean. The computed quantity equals 1.04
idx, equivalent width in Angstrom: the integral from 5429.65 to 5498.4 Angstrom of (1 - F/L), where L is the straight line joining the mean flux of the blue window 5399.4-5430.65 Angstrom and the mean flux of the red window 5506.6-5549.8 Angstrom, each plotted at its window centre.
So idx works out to 1.4 Angstrom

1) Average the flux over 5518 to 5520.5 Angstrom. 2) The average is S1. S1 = 2.97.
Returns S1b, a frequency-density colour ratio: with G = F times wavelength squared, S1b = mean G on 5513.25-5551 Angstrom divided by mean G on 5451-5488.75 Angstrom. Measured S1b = 1.1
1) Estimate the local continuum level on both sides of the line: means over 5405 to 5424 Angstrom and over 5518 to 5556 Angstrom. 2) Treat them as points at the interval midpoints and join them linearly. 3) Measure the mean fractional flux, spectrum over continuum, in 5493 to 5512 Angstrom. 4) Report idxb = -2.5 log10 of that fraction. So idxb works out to 0.04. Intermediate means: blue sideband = 2.95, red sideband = 2.93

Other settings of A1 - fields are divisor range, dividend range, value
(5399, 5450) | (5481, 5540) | 1.00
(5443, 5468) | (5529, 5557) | 1.06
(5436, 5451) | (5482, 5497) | 0.96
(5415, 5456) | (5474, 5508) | 0.96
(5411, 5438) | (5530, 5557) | 1.05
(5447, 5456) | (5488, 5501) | 1.02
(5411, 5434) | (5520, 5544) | 1.03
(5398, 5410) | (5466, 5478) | 1.00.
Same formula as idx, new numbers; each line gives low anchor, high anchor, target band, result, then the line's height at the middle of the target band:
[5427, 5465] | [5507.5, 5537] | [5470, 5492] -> 1.47 Angstrom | 2.9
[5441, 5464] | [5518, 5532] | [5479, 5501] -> 0.62 Angstrom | 2.9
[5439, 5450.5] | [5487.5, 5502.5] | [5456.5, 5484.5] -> 1.85 Angstrom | 2.95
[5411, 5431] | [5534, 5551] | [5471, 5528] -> 3.00 Angstrom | 2.96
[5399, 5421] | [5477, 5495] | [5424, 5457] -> -1.15 Angstrom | 2.84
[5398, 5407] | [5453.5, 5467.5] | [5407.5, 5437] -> -1.60 Angstrom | 2.79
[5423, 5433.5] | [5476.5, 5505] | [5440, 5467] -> -0.45 Angstrom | 2.86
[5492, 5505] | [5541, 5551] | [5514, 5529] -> 0.19 Angstrom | 2.93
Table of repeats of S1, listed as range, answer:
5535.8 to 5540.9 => 2.91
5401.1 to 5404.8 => 2.79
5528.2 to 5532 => 2.93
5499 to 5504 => 2.82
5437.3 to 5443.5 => 3.04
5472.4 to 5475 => 2.69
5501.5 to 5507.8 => 2.73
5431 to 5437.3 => 2.91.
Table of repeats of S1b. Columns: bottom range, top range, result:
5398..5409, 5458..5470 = 1.04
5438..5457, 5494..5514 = 0.98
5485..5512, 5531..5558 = 1.07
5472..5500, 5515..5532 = 1.06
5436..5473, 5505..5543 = 1.02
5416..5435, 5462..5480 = 0.95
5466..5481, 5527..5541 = 1.10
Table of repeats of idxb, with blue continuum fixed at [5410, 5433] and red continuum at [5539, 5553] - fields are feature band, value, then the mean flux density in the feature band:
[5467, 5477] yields 0.09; 2.73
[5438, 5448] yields -0.03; 3.02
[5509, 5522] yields 0.03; 2.89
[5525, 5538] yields 0.03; 2.9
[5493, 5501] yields 0.01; 2.94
